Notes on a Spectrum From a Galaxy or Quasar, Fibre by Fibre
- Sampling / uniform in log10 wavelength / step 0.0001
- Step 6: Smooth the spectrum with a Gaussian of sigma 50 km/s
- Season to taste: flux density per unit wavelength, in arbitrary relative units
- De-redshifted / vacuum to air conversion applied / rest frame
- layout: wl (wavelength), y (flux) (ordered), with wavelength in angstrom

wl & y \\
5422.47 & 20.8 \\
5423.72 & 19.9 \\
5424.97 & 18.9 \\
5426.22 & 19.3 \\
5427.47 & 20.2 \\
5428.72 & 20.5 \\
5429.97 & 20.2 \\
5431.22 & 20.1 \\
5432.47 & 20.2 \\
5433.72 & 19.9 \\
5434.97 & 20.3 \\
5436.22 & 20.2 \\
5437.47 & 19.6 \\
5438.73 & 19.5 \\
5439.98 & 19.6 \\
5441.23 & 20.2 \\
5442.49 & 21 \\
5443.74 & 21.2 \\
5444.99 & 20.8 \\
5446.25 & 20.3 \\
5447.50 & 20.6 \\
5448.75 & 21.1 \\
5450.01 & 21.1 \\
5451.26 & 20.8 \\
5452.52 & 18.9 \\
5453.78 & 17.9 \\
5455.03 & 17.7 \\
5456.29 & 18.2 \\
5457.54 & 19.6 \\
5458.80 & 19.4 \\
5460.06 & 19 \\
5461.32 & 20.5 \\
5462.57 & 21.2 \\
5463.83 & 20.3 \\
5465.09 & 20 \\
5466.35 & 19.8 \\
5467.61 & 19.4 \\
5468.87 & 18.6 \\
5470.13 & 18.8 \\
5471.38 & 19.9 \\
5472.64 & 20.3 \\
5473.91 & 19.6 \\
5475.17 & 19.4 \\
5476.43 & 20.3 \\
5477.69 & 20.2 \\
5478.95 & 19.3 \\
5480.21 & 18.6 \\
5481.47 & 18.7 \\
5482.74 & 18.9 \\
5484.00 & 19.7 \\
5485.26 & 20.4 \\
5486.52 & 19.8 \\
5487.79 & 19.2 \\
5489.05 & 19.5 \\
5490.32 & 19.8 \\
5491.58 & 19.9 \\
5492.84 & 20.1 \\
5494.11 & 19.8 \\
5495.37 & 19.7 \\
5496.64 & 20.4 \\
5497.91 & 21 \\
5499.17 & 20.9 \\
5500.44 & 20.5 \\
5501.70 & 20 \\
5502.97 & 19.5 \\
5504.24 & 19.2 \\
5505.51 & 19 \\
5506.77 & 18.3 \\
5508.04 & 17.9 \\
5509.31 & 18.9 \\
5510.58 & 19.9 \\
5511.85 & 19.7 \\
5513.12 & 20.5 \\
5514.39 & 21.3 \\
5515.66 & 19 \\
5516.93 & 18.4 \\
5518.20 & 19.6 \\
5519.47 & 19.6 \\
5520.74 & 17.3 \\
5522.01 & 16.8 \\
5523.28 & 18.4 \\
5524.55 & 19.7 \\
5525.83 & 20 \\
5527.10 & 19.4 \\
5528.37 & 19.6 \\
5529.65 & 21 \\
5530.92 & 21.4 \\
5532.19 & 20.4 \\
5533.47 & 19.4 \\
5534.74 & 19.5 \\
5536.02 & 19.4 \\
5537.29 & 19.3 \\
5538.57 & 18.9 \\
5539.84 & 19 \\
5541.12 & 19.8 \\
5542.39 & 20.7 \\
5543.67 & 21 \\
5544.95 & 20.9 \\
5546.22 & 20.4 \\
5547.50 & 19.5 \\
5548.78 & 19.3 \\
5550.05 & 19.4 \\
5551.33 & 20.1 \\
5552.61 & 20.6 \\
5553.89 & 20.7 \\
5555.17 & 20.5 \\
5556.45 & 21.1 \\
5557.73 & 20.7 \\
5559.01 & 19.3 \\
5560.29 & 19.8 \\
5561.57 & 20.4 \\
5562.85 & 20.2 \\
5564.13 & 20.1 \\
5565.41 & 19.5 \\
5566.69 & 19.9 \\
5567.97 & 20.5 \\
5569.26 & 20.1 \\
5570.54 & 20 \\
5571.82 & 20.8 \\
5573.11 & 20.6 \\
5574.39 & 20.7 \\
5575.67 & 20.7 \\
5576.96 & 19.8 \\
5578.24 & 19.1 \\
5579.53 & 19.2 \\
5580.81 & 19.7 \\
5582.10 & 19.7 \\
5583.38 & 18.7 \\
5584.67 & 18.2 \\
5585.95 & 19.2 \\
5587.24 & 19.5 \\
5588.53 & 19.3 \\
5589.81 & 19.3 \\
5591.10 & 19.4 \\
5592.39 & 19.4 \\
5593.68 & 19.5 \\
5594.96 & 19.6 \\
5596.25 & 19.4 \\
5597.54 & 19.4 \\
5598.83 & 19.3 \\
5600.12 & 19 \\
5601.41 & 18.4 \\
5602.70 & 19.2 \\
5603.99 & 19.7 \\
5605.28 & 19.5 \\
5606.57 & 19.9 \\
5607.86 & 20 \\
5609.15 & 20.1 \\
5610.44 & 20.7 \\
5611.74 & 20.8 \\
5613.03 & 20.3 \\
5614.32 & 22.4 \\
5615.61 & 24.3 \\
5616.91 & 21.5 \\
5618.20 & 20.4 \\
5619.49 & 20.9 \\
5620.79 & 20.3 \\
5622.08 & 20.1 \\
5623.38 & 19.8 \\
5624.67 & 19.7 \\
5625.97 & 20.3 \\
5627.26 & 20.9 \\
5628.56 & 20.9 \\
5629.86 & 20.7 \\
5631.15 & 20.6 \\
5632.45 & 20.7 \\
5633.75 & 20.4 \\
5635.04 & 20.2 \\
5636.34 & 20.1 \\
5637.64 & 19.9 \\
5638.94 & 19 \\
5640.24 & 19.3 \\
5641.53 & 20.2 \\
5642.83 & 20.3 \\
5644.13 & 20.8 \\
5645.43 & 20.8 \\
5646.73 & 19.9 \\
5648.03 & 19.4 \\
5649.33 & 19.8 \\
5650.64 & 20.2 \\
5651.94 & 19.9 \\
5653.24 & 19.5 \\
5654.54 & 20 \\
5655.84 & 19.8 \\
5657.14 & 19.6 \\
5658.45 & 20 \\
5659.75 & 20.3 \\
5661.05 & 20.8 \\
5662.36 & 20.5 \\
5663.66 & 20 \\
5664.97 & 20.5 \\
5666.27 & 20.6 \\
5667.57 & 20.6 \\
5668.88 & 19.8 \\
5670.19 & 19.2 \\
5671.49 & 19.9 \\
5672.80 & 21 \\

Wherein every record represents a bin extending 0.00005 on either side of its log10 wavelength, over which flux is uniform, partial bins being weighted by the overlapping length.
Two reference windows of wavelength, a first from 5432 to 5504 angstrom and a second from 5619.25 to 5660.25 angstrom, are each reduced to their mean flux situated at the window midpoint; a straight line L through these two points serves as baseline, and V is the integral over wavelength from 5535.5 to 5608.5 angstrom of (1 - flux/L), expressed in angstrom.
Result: 0.9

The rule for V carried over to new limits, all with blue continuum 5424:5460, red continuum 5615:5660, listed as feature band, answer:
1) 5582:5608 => 1.2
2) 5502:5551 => 1.3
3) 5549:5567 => 0.0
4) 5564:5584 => 0.2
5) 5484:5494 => 0.1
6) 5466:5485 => 0.5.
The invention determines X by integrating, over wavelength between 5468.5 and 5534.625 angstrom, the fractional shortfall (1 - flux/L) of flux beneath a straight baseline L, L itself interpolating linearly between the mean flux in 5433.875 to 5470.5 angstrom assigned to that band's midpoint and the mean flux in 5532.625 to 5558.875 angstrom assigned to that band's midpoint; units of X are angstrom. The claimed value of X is 1.19 angstrom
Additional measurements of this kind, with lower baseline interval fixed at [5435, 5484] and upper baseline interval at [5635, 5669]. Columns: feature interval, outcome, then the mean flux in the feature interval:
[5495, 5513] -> 0.15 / 19.7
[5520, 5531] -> 0.37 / 19.2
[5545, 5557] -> -0.18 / 20.2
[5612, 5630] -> -0.79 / 20.9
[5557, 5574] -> -0.20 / 20.2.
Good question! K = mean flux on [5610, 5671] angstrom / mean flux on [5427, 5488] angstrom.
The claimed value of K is 1.03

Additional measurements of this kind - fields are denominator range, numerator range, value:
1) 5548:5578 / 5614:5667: 1.01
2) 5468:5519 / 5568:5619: 1.02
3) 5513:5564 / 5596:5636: 1.03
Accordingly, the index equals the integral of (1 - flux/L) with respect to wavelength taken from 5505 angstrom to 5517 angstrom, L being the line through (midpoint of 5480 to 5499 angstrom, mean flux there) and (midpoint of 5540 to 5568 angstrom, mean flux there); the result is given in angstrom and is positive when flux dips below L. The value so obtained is 0.3 angstrom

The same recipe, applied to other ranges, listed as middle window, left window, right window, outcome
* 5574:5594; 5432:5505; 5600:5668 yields 0.7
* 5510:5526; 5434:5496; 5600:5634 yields 0.6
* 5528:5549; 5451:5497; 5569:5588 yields -0.4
